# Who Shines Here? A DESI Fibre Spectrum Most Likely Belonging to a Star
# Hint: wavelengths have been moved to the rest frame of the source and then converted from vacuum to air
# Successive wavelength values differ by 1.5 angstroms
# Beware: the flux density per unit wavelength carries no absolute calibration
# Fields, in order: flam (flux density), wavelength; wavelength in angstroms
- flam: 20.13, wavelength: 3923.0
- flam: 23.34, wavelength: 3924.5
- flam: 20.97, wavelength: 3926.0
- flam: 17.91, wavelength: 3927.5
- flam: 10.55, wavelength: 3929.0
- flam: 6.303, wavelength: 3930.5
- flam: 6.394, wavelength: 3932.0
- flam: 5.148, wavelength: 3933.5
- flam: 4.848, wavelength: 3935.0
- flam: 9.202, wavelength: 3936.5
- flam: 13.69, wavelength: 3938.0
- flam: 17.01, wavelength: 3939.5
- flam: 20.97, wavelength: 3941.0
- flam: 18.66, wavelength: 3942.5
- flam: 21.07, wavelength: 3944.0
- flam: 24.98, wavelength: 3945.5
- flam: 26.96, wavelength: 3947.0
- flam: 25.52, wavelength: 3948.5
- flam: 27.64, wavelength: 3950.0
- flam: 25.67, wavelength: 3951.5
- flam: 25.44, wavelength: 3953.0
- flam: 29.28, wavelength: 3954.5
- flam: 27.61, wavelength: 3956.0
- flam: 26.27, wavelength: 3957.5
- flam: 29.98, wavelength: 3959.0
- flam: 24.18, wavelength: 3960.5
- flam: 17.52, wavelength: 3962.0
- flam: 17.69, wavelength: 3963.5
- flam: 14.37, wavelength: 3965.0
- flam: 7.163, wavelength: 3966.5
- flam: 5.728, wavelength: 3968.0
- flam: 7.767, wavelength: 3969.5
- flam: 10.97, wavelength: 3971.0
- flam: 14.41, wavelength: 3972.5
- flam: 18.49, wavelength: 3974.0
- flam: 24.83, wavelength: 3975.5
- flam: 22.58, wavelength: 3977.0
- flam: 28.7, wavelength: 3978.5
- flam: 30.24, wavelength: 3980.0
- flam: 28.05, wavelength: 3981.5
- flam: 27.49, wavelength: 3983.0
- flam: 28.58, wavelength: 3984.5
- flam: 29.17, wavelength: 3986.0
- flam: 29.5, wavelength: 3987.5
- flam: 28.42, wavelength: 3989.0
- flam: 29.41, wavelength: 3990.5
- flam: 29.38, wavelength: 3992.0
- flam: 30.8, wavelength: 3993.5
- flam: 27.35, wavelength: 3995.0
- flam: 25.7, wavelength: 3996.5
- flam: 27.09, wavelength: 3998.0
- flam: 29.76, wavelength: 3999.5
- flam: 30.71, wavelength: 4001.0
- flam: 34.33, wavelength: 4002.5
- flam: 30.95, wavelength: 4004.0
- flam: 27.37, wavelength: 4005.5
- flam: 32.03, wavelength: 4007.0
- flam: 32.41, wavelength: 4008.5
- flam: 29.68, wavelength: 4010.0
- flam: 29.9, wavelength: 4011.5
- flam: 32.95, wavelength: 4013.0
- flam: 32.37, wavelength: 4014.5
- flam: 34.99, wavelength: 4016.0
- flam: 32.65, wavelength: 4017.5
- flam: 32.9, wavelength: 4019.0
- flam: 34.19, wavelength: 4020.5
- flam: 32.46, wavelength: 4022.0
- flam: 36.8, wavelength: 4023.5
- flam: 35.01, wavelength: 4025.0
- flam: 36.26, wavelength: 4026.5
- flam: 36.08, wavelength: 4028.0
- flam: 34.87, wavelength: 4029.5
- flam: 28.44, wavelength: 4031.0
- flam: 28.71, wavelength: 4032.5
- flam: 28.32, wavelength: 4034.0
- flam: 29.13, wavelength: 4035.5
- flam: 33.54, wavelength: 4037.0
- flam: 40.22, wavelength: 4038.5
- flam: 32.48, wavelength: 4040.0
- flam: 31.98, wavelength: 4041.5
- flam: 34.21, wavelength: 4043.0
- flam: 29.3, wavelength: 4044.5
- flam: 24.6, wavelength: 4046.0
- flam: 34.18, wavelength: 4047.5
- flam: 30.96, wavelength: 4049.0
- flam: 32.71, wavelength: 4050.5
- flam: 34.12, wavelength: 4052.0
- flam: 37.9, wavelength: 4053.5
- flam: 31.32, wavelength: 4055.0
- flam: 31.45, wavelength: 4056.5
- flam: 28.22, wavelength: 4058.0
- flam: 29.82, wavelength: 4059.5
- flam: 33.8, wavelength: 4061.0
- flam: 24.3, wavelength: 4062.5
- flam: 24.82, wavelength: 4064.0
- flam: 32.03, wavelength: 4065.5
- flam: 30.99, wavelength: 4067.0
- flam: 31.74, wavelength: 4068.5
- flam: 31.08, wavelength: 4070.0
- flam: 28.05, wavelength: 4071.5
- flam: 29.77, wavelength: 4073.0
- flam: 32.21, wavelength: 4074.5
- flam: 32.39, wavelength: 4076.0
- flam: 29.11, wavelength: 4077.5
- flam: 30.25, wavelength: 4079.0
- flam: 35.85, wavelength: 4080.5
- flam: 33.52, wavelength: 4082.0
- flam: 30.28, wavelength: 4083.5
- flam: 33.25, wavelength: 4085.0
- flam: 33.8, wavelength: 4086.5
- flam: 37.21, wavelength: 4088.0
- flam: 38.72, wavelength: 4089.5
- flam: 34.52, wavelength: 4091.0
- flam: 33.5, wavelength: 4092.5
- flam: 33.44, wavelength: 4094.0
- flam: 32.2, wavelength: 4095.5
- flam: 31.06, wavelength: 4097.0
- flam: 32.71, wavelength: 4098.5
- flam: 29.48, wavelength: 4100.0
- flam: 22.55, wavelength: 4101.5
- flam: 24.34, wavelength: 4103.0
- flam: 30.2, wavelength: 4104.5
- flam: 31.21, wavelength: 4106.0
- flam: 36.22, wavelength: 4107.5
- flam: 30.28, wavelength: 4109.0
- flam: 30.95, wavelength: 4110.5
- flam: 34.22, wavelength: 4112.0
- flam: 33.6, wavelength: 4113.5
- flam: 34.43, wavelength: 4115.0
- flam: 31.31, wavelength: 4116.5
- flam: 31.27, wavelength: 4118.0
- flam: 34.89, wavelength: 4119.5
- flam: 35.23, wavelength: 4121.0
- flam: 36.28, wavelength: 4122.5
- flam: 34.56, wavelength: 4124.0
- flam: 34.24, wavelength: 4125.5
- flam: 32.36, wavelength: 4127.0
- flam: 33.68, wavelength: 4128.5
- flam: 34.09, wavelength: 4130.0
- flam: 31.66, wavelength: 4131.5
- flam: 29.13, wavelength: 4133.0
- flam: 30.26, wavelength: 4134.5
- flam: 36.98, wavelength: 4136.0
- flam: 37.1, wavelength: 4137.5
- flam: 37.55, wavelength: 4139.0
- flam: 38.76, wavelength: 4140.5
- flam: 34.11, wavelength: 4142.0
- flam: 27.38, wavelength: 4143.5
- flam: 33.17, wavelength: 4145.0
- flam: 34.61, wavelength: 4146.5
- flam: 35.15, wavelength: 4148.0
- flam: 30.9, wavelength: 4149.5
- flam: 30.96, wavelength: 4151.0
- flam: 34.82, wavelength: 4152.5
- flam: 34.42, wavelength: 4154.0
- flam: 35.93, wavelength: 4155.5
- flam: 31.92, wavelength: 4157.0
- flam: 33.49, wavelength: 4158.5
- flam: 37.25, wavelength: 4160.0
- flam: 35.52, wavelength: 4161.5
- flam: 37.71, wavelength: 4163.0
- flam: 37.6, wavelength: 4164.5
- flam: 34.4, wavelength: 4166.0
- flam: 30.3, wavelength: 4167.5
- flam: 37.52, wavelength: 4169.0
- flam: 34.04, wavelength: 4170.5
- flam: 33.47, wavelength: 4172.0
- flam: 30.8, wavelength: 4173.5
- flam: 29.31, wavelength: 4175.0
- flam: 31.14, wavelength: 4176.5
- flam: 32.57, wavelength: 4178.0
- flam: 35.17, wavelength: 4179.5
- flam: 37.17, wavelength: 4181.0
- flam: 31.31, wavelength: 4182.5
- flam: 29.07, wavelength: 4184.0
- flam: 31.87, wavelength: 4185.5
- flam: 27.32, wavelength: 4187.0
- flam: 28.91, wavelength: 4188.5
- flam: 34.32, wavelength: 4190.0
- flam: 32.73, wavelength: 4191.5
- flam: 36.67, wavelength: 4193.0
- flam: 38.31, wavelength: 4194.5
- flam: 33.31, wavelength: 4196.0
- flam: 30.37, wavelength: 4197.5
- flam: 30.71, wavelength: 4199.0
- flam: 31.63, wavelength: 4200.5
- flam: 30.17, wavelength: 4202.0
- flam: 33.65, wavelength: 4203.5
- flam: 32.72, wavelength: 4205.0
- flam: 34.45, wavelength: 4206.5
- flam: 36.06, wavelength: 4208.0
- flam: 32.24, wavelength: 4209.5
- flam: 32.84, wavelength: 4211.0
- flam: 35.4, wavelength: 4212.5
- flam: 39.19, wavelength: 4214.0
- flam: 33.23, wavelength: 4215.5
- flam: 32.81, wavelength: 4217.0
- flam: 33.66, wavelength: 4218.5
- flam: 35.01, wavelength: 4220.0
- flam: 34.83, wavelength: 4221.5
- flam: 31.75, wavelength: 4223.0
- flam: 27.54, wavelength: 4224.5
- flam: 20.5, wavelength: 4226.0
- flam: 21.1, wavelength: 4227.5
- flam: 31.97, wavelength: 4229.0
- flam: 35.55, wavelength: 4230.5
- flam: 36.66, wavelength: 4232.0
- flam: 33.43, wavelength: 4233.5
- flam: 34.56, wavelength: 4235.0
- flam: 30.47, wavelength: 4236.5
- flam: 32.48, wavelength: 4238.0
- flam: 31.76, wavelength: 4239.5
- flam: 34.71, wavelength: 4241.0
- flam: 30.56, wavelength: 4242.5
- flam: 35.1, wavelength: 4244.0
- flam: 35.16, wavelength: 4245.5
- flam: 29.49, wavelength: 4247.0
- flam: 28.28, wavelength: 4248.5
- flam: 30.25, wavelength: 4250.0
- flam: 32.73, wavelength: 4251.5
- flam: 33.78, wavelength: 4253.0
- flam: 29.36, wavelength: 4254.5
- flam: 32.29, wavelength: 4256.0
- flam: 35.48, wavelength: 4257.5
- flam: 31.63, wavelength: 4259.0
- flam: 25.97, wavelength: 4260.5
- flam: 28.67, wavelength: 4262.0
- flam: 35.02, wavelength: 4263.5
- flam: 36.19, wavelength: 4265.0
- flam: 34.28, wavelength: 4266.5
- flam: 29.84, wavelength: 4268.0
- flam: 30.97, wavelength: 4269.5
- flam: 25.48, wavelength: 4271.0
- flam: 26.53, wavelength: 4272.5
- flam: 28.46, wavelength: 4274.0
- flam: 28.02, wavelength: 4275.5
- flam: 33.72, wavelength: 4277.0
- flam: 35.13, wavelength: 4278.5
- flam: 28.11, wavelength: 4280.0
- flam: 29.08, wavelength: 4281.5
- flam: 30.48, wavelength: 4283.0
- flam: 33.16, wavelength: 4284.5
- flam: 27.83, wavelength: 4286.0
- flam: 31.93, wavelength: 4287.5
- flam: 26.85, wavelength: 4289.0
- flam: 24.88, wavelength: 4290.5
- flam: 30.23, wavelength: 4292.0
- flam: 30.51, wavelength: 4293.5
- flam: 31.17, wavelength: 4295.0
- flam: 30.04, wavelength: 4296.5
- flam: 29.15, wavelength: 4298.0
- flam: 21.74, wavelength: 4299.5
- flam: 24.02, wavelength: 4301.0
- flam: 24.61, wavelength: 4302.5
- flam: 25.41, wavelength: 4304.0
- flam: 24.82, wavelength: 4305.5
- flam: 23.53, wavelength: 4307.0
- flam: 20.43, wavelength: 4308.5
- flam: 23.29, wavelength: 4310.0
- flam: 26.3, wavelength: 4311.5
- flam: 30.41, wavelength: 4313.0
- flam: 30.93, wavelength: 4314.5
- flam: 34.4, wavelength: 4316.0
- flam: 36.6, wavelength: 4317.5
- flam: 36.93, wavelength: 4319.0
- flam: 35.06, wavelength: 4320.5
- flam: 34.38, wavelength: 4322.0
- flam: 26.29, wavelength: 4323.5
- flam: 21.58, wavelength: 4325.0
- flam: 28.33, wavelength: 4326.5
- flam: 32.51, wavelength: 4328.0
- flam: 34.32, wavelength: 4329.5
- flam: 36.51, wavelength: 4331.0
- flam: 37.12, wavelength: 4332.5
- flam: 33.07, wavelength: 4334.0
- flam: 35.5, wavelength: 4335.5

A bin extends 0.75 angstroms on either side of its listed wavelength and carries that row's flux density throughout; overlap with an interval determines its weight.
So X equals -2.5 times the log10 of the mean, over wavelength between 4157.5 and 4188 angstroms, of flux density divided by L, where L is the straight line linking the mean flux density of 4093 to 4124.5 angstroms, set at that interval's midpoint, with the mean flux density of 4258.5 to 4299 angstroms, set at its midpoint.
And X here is -0.070 mag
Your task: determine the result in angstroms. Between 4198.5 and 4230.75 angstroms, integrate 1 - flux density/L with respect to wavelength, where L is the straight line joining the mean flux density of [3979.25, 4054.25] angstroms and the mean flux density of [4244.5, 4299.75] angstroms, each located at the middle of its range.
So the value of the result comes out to -1.53 angstroms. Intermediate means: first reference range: 31.4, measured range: 32.1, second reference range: 30.4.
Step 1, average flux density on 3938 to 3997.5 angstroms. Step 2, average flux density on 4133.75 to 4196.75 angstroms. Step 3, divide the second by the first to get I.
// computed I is 1.5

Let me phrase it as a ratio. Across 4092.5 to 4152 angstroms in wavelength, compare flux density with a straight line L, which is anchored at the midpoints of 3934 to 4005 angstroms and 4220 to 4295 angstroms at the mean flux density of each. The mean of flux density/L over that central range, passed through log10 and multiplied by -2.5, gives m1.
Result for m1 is -0.197 mag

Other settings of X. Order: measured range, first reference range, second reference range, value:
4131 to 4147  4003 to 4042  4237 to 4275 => -0.06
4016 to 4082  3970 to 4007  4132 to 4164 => -0.08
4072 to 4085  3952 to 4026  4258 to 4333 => -0.15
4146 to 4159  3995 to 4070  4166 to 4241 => -0.04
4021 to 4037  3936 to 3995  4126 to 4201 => -0.25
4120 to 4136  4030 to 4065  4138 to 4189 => -0.02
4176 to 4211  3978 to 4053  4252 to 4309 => -0.10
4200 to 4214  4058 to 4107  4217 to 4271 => -0.07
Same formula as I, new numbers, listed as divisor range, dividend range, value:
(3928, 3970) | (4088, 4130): 1.83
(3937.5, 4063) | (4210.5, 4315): 1.09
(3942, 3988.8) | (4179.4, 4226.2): 1.45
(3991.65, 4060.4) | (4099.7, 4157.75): 1.03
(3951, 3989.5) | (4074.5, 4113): 1.44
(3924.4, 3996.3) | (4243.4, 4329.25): 1.43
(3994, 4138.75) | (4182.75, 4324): 0.97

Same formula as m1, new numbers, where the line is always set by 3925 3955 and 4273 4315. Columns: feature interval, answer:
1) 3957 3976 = 0.12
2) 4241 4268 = -0.19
